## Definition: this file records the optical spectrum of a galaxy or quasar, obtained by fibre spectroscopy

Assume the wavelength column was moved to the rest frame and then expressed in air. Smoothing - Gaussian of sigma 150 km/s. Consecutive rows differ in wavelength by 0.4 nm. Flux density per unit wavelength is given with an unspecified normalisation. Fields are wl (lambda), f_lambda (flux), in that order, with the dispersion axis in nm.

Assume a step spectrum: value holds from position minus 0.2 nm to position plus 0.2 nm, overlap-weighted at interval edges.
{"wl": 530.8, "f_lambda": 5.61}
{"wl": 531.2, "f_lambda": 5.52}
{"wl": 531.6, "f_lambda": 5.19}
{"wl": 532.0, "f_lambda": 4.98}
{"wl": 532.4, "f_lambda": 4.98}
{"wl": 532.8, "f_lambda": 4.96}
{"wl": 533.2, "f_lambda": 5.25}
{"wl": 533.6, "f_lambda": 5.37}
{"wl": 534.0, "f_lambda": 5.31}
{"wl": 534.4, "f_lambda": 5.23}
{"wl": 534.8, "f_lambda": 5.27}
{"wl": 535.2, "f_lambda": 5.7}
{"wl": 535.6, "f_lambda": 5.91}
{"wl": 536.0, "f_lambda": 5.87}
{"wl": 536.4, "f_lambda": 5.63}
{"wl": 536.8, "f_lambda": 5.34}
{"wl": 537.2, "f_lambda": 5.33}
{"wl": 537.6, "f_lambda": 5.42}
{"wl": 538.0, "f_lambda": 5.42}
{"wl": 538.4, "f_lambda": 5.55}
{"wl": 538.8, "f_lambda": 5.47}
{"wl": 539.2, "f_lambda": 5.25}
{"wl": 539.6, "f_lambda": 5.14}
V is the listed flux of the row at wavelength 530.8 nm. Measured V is 5.61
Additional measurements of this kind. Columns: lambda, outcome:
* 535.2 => 5.7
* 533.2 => 5.25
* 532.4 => 4.98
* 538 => 5.42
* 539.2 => 5.25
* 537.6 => 5.42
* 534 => 5.31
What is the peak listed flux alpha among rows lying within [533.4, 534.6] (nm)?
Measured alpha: 5.37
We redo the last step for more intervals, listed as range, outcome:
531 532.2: 5.52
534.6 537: 5.91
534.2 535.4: 5.7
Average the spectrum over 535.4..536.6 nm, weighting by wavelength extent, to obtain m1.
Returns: 5.8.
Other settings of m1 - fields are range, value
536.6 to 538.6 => 5.41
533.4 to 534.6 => 5.3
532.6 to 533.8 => 5.19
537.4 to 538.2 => 5.42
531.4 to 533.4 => 5.07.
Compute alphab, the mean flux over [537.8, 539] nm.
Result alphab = 5.48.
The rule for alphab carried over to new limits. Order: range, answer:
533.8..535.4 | 5.38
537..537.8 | 5.38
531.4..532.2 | 5.09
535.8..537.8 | 5.52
